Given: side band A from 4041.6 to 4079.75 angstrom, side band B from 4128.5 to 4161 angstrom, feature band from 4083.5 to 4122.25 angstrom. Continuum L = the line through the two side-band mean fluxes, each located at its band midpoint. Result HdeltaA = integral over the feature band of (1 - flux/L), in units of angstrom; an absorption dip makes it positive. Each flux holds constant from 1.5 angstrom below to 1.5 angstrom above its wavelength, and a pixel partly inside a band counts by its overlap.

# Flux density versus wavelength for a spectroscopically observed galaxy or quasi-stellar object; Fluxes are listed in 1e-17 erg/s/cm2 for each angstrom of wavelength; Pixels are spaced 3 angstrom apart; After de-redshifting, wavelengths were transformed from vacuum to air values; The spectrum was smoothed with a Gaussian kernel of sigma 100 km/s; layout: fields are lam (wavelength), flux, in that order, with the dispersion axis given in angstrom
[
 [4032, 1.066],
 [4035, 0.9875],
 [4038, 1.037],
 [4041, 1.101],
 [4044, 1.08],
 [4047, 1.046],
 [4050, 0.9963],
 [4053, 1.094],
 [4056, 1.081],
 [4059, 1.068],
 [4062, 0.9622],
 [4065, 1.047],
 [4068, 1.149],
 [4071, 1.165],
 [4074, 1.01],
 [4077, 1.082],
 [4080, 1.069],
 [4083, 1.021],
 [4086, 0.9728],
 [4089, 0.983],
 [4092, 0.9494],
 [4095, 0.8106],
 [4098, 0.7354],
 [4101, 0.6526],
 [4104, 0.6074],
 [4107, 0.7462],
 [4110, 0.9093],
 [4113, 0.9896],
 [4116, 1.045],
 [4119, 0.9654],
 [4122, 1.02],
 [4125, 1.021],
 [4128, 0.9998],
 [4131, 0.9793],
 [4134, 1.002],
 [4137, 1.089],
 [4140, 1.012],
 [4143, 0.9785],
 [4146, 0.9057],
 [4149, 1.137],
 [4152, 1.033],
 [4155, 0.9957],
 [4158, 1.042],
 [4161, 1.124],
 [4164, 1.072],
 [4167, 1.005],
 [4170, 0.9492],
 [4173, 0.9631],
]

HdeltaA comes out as 6.3 angstrom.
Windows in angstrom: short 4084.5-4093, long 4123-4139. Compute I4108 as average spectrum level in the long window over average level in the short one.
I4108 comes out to 1.05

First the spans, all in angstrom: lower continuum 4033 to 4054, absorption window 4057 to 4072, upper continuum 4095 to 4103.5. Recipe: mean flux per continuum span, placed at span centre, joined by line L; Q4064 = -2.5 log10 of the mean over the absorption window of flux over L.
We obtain -0.173 mag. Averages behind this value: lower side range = 1.05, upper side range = 0.704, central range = 1.08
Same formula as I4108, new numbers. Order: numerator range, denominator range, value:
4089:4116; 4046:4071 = 0.78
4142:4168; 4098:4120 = 1.24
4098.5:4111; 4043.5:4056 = 0.68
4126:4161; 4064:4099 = 1.02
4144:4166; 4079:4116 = 1.19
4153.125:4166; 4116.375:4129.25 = 1.05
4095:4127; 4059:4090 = 0.83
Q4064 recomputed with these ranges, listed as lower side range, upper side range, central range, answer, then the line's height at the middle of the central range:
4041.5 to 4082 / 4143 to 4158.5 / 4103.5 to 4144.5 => 0.07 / 1.03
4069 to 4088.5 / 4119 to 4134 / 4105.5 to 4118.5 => 0.10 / 1.02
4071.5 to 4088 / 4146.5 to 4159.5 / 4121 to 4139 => 0.02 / 1.04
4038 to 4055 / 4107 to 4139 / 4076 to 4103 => 0.13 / 1.02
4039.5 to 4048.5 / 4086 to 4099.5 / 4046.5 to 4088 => -0.08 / 0.983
